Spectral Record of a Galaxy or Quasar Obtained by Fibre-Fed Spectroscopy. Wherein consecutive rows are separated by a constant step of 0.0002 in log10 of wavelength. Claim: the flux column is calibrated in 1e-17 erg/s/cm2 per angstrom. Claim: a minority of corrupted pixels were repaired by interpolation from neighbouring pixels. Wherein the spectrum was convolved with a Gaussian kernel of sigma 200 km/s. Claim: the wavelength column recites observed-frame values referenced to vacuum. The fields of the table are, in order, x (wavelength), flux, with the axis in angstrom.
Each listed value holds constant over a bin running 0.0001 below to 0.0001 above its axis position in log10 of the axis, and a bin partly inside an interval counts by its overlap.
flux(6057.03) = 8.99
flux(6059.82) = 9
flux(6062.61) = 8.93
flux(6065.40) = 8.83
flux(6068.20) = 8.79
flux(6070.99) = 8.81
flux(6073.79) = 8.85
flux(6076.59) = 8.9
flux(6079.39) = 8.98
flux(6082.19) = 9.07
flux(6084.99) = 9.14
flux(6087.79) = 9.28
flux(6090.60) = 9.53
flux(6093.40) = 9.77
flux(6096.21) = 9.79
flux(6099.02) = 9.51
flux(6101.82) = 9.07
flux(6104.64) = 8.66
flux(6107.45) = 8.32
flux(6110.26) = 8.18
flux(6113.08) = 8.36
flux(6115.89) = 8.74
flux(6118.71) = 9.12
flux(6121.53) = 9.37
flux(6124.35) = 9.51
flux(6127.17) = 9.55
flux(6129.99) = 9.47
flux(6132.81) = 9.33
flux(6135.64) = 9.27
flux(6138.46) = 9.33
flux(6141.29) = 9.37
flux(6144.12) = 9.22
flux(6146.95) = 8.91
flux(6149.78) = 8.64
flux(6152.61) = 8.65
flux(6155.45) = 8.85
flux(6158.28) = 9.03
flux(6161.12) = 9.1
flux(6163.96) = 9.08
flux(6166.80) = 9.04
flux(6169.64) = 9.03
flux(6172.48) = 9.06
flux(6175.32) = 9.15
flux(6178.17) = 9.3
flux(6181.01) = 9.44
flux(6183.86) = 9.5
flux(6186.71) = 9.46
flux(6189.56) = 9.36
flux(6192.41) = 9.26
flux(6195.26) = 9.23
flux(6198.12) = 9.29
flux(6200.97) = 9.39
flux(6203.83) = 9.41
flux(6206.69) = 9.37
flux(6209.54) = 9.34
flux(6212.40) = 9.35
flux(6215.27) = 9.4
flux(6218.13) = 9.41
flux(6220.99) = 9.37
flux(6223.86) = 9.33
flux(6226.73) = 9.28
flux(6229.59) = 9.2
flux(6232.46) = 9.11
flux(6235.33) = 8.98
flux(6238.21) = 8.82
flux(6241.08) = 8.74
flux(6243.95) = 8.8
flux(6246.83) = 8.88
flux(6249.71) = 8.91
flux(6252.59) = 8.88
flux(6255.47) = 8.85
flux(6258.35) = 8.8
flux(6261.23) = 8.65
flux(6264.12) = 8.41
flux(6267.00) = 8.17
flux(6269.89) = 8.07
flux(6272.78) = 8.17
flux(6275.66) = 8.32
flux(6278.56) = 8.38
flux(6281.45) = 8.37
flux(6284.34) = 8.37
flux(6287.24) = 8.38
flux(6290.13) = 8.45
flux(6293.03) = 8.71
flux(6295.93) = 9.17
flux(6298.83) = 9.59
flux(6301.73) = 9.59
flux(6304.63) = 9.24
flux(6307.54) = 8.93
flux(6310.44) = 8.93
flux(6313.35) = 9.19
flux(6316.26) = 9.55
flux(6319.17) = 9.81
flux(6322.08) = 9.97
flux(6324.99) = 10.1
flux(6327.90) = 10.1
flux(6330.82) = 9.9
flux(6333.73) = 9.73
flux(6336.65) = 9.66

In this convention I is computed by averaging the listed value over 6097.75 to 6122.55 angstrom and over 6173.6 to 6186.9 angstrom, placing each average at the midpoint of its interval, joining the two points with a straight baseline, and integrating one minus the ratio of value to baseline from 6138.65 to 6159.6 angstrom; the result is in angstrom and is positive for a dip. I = 0.3 angstrom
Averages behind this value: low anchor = 8.8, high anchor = 9.35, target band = 8.97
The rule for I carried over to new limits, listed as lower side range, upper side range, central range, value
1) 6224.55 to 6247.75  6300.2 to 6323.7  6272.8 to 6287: 1.4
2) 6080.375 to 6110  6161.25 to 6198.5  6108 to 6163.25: 1.0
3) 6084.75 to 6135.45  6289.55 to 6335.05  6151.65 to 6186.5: 0.5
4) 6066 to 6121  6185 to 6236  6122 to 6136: -0.5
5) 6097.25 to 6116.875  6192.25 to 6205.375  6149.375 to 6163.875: 0.2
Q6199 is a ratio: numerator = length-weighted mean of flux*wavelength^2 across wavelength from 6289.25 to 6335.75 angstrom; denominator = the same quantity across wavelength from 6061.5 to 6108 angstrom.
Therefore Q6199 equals 1.12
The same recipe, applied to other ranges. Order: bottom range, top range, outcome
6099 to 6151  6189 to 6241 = 1.05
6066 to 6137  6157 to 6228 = 1.05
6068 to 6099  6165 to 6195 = 1.04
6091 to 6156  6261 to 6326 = 1.03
